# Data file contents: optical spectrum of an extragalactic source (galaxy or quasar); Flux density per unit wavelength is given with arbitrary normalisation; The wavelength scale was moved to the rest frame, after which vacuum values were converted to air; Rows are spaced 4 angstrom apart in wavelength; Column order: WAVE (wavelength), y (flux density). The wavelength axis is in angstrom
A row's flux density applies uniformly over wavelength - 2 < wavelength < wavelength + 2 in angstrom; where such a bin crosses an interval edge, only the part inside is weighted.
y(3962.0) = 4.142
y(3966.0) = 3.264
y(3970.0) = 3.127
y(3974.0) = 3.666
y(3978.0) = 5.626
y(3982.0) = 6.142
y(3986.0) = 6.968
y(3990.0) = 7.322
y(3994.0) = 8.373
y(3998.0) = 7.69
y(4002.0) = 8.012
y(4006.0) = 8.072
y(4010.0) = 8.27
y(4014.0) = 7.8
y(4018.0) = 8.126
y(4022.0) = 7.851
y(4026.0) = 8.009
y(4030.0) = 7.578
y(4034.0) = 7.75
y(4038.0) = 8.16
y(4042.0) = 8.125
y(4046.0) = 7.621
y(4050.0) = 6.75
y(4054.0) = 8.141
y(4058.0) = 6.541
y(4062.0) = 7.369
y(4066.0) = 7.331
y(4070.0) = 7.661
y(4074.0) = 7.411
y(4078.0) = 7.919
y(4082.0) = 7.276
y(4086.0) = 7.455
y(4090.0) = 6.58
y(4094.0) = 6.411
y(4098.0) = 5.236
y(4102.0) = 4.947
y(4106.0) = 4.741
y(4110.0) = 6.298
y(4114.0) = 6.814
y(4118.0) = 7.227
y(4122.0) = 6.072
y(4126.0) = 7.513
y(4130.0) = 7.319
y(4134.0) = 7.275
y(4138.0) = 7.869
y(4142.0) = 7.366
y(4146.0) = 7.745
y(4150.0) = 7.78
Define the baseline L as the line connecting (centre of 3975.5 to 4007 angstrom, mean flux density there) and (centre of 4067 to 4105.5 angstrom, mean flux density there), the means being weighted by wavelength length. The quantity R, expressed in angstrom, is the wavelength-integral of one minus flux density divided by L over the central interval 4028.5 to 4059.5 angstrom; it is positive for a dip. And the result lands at -3.0 angstrom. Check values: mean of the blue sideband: 7.19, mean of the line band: 7.6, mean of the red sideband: 6.7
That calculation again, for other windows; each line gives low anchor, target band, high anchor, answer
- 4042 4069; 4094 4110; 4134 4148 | 4.6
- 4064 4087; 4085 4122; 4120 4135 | 5.6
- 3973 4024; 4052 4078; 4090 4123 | -3.8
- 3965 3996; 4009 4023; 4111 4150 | -4.6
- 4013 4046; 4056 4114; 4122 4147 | 7.4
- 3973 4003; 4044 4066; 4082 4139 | -2.1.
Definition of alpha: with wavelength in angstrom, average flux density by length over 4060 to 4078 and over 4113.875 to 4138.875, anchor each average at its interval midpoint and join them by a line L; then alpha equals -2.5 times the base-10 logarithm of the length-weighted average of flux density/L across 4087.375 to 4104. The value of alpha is 0.25 mag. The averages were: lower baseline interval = 7.5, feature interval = 5.86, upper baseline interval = 7.15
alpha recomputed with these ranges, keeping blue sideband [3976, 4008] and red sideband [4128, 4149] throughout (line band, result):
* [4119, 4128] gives 0.100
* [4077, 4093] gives 0.033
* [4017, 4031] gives -0.081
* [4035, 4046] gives -0.092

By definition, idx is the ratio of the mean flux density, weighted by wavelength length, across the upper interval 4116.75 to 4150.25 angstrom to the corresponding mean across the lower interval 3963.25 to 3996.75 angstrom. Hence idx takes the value 1.31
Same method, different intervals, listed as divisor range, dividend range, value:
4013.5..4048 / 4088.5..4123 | 0.76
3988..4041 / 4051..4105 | 0.87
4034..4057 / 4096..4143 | 0.85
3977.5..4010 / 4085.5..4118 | 0.82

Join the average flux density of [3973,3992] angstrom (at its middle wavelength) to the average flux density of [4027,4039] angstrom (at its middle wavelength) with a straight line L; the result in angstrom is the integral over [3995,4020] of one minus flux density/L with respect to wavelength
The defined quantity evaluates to -3.9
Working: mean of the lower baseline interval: 6.06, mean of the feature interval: 8.01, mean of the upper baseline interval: 7.82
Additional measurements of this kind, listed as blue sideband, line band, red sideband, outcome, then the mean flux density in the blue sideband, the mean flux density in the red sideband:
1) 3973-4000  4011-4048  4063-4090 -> -4.64 angstrom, 6.65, 7.43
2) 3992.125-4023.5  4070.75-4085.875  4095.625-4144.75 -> -0.90 angstrom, 8.03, 6.57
